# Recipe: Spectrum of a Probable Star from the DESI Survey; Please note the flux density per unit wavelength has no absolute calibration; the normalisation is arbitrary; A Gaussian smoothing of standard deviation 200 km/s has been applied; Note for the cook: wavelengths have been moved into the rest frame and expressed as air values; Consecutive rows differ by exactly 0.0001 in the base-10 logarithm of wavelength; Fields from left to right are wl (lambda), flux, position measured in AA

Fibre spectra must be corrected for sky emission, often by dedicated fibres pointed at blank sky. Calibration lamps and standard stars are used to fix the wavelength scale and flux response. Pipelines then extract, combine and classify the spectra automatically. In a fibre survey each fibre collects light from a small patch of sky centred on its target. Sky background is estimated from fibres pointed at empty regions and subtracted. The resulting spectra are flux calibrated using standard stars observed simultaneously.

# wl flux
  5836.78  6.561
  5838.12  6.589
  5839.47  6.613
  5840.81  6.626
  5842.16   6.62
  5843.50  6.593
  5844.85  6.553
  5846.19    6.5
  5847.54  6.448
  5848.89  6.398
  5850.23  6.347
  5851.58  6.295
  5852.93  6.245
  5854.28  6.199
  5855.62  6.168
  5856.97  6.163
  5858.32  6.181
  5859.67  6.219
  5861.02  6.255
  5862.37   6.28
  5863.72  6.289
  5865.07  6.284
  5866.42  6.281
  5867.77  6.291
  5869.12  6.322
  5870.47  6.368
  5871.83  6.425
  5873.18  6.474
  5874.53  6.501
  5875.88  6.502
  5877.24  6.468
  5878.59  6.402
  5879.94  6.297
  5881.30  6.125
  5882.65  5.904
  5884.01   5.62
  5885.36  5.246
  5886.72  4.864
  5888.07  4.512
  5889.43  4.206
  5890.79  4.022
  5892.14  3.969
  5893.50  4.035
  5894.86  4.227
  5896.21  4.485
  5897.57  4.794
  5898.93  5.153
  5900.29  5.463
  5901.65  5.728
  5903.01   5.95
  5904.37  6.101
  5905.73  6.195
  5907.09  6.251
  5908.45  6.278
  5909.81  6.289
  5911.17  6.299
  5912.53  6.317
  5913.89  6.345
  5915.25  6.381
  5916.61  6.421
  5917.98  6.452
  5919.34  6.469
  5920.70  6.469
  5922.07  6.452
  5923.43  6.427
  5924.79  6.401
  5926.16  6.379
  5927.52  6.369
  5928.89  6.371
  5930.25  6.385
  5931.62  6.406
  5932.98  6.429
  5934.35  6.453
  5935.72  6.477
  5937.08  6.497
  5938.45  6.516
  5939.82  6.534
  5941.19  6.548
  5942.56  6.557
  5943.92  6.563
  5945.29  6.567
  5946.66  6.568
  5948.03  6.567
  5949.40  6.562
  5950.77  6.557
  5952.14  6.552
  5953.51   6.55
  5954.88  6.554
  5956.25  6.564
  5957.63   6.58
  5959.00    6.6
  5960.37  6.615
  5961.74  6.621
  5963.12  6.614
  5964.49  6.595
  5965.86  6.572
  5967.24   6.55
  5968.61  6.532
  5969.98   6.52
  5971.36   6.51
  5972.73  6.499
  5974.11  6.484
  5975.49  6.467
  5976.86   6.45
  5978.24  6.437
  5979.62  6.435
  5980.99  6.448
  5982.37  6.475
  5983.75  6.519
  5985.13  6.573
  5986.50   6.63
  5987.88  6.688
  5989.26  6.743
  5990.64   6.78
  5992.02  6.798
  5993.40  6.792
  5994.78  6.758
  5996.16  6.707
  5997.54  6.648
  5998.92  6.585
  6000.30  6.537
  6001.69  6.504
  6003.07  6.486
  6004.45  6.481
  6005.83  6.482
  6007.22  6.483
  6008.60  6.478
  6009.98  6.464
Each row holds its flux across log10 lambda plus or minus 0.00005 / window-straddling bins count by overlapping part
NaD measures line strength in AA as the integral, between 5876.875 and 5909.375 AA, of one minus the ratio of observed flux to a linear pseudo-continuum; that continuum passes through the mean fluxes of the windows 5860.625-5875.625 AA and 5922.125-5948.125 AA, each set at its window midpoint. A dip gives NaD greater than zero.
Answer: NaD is 5.4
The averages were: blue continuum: 6.35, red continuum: 6.47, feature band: 5.34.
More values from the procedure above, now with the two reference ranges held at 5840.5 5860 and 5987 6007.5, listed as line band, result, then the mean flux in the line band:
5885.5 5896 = 3.45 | 4.32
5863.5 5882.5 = 0.18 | 6.35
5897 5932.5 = 1.66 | 6.18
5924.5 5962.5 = 0.13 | 6.51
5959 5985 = 0.25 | 6.52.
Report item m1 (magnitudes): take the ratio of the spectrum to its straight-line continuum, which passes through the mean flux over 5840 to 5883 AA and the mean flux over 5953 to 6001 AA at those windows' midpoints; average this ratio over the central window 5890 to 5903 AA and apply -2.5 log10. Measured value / 0.335 mag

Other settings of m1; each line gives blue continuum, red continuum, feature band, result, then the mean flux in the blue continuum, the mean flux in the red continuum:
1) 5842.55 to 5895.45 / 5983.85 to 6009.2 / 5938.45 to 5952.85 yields -0.04 mag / 5.91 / 6.62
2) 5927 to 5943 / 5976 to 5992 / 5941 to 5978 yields -0.01 mag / 6.46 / 6.57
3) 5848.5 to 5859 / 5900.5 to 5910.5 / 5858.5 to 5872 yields -0.01 mag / 6.25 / 6.08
